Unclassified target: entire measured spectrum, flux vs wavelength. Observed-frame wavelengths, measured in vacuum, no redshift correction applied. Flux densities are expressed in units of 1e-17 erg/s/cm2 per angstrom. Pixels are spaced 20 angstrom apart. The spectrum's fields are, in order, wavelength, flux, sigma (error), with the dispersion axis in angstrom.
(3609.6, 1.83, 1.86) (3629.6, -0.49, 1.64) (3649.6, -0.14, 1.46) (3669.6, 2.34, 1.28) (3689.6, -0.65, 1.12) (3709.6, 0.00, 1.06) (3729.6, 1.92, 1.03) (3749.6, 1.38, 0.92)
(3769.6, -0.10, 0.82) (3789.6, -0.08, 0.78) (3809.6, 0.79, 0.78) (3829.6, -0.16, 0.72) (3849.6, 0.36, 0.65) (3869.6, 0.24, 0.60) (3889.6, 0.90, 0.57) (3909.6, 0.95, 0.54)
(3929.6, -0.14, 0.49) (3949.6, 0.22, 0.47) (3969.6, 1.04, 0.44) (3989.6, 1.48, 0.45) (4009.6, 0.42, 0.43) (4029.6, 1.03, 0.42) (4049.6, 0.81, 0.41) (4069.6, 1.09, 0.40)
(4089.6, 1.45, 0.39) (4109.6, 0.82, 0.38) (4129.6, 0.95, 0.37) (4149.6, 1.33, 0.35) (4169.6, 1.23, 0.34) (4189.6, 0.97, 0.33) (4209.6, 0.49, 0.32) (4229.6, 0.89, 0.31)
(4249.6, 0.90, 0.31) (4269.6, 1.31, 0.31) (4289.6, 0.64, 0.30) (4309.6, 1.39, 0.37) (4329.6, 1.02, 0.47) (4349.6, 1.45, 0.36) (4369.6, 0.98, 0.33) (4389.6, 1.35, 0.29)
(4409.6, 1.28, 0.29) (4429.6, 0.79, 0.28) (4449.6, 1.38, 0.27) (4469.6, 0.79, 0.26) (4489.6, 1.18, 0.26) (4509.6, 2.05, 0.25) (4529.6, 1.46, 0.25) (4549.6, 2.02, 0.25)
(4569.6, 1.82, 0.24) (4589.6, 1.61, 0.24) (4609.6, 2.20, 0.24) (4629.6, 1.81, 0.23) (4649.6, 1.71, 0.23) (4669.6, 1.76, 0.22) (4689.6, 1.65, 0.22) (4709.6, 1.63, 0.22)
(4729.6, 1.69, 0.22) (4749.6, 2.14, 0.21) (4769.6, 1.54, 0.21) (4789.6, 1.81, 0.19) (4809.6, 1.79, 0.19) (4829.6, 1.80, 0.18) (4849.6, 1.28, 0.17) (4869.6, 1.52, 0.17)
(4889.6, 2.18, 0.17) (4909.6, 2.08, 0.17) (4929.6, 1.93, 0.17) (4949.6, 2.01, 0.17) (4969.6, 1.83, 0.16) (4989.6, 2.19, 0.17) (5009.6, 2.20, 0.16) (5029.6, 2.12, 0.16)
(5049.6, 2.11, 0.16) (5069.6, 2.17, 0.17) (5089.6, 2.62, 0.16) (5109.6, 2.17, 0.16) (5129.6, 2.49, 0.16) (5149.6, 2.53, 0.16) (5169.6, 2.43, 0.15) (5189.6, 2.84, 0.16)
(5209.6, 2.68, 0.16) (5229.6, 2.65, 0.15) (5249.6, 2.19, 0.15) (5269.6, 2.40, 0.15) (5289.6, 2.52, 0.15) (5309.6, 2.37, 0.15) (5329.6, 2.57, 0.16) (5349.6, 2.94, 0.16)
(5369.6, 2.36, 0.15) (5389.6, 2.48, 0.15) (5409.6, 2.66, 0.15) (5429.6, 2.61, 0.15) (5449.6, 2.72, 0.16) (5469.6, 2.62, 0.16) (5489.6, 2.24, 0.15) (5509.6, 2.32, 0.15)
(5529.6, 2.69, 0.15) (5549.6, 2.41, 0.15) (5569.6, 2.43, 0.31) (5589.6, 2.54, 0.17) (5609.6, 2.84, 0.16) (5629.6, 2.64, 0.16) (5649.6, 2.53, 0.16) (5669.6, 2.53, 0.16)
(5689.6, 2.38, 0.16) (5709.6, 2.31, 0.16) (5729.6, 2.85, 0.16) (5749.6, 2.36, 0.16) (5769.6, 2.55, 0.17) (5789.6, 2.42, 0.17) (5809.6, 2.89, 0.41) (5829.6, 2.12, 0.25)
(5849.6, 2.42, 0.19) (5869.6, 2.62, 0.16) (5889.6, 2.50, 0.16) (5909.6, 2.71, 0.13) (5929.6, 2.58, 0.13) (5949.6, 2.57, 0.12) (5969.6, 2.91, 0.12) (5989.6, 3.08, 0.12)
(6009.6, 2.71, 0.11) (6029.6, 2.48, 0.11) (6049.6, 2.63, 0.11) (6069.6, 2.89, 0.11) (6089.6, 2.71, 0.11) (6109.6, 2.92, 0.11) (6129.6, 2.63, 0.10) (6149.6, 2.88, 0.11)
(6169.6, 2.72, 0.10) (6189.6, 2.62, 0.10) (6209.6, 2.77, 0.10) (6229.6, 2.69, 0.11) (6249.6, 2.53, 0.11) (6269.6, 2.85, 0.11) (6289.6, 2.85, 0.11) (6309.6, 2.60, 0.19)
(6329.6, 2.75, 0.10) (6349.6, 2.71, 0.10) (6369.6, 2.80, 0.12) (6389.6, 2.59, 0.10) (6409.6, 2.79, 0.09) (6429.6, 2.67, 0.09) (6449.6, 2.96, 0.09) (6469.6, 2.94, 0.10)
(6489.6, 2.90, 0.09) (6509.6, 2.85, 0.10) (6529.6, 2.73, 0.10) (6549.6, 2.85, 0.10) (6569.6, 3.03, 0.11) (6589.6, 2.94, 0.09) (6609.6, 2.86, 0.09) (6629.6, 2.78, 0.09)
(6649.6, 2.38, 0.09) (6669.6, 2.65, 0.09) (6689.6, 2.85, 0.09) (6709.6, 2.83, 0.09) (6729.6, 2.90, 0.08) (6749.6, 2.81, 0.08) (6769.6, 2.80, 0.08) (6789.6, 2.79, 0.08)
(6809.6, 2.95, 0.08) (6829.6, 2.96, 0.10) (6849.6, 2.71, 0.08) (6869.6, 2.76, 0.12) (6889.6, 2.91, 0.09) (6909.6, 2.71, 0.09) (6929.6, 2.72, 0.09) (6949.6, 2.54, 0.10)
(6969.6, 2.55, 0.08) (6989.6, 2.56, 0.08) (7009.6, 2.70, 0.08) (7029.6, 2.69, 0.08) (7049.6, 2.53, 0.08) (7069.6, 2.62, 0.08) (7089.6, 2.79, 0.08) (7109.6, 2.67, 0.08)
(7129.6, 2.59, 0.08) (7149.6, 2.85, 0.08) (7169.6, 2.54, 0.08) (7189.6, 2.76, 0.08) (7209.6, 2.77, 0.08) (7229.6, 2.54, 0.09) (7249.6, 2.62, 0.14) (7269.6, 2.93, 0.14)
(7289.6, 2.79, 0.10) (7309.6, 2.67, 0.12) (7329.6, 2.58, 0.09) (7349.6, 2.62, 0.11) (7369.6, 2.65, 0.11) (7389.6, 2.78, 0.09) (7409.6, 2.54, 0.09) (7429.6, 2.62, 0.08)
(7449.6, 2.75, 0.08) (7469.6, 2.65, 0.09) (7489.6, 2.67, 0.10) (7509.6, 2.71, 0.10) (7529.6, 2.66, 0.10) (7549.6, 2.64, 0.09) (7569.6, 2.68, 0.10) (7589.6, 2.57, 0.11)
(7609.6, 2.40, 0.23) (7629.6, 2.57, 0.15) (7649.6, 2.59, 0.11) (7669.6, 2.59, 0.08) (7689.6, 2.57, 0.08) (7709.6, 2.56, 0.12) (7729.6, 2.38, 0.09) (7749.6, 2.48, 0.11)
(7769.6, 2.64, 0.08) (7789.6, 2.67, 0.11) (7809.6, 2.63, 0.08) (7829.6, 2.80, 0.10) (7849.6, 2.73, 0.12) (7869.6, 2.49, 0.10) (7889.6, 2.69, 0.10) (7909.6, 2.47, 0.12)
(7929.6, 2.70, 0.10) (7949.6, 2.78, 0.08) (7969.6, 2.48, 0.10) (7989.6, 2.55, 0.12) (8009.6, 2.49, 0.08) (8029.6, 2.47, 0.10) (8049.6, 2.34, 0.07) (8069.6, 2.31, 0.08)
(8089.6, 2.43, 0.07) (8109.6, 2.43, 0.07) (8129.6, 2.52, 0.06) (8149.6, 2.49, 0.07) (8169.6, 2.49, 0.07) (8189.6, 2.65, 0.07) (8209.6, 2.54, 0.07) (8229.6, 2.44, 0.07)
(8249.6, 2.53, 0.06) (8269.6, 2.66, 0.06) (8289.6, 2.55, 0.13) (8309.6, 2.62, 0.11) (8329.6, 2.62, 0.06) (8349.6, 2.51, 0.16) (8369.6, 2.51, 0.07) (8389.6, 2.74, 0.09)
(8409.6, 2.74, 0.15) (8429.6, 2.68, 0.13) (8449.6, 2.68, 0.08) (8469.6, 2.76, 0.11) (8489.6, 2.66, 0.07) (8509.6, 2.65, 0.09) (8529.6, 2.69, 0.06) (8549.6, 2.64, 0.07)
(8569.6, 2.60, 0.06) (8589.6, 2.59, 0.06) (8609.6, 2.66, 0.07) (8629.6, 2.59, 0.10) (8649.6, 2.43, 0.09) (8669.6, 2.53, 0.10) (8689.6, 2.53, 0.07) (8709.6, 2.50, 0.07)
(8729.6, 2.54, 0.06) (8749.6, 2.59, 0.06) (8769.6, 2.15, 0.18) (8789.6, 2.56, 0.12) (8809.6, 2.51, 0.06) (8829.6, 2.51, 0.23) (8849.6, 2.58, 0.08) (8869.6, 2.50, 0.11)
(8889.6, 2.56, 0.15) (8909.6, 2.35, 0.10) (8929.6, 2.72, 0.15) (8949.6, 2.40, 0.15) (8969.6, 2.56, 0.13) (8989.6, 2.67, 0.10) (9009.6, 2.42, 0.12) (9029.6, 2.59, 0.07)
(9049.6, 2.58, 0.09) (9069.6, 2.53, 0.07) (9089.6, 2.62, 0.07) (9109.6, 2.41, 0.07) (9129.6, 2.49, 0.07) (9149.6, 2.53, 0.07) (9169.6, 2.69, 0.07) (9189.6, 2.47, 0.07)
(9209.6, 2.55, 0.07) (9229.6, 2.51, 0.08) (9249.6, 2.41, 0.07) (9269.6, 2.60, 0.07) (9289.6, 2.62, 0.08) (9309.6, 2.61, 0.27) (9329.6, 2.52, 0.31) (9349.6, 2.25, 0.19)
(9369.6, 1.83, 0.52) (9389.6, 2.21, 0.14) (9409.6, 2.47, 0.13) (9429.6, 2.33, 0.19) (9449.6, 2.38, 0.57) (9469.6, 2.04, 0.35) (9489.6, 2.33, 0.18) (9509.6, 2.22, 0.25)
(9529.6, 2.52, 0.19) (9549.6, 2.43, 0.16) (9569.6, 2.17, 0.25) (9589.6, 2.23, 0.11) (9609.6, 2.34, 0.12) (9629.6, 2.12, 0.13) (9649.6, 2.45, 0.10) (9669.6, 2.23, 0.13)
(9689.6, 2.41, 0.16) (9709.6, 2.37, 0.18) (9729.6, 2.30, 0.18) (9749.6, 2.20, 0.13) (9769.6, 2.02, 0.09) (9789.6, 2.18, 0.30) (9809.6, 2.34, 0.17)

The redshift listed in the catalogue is 0.127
